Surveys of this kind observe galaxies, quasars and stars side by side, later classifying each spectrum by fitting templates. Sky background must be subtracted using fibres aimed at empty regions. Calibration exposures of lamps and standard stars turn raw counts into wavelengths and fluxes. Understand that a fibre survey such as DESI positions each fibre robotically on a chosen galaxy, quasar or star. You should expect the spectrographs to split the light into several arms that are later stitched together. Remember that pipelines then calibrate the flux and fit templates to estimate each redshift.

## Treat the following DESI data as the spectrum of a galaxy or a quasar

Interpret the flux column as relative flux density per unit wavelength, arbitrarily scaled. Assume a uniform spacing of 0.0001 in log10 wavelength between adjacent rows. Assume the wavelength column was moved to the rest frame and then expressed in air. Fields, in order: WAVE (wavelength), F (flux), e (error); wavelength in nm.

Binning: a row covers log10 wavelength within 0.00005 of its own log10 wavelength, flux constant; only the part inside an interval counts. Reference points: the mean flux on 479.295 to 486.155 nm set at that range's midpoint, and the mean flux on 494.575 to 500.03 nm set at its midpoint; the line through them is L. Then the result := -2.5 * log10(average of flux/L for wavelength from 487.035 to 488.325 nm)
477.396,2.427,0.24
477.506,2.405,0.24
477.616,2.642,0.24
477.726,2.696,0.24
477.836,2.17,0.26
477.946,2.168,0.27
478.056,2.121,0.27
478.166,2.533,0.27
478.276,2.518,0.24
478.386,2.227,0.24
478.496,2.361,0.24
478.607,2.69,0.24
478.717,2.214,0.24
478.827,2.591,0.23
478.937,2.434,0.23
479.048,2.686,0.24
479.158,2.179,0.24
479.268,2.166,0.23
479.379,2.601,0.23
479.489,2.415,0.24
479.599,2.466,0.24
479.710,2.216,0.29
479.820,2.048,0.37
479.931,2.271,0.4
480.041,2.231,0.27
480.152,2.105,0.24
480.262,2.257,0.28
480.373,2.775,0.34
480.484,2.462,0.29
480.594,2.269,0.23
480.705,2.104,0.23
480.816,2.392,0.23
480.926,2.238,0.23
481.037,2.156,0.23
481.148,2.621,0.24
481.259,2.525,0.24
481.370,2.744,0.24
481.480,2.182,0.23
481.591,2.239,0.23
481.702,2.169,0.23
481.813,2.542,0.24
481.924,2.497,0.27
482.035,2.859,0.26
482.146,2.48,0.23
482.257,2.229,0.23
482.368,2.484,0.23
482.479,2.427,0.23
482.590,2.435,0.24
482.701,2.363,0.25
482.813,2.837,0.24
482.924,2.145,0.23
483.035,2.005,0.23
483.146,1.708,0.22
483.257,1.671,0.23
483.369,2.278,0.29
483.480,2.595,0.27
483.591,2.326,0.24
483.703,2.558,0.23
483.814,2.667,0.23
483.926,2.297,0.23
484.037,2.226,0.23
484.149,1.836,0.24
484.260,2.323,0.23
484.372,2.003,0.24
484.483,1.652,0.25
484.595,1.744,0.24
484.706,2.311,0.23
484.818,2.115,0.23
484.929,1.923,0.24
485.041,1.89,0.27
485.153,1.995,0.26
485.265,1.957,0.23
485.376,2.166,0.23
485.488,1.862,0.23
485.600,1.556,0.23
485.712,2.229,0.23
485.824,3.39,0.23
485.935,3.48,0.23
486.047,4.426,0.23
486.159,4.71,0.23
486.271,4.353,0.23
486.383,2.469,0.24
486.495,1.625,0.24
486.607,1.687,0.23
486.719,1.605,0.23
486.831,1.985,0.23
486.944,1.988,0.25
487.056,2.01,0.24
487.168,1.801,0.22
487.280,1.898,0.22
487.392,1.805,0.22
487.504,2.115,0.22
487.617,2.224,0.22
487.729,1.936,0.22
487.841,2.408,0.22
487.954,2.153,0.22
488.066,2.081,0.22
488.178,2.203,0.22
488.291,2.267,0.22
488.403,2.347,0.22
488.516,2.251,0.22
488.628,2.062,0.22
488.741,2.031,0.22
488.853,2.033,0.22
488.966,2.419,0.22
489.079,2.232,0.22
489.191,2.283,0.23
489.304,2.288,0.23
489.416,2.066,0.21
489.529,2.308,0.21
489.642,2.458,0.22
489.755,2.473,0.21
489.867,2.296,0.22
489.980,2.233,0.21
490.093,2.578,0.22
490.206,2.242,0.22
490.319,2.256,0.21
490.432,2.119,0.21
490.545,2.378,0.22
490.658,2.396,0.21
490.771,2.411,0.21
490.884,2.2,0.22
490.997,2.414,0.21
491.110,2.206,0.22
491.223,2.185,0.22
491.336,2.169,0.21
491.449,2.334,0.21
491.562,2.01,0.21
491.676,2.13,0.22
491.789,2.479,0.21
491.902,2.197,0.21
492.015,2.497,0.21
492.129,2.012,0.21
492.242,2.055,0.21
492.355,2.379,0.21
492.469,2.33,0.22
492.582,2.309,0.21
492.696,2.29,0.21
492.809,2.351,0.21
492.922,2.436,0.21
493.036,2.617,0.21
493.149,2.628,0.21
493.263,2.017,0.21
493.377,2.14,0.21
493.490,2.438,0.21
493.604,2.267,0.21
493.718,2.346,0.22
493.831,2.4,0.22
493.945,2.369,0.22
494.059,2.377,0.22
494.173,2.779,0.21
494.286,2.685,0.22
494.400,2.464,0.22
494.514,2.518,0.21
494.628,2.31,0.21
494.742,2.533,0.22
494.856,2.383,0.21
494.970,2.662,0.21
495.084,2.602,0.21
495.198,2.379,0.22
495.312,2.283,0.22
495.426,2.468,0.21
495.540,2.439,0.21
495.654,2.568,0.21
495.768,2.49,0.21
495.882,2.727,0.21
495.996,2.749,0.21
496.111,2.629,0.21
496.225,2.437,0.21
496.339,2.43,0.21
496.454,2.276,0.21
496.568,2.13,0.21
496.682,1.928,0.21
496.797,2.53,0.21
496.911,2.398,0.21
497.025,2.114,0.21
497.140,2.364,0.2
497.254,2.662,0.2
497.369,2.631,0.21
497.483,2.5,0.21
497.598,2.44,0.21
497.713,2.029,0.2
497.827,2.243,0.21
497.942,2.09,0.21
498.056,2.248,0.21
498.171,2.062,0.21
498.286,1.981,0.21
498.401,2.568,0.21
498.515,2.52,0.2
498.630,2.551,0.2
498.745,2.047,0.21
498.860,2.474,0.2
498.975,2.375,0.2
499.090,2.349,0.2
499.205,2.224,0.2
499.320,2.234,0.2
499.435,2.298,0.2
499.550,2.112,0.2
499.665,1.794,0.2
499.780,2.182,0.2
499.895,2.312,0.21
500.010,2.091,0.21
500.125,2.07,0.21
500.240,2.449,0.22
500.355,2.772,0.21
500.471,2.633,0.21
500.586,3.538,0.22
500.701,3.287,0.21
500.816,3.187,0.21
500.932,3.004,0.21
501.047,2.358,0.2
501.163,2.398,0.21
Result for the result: 0.13 mag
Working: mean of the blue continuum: 2.34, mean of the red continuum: 2.35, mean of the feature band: 2.07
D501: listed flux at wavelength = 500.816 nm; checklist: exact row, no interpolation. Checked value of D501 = 3.187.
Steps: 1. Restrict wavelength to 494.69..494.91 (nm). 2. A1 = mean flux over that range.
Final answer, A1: 2.46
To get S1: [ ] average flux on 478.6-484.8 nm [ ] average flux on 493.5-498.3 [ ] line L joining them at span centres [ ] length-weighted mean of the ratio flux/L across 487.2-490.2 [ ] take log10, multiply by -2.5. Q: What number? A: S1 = 0.07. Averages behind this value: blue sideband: 2.32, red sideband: 2.41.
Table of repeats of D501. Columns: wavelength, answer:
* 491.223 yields 2.185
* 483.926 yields 2.297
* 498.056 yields 2.248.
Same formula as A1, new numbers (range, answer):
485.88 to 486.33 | 4.23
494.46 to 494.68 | 2.41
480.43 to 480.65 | 2.37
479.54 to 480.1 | 2.25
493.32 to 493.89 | 2.32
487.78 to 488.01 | 2.27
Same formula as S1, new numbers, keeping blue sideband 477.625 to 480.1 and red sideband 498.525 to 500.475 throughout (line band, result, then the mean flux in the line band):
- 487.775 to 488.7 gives 0.06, 2.21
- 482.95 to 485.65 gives 0.14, 2.07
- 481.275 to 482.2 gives -0.05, 2.47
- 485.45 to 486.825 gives -0.18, 2.77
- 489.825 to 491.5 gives 0.01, 2.29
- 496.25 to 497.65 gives -0.03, 2.37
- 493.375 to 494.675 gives -0.06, 2.44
